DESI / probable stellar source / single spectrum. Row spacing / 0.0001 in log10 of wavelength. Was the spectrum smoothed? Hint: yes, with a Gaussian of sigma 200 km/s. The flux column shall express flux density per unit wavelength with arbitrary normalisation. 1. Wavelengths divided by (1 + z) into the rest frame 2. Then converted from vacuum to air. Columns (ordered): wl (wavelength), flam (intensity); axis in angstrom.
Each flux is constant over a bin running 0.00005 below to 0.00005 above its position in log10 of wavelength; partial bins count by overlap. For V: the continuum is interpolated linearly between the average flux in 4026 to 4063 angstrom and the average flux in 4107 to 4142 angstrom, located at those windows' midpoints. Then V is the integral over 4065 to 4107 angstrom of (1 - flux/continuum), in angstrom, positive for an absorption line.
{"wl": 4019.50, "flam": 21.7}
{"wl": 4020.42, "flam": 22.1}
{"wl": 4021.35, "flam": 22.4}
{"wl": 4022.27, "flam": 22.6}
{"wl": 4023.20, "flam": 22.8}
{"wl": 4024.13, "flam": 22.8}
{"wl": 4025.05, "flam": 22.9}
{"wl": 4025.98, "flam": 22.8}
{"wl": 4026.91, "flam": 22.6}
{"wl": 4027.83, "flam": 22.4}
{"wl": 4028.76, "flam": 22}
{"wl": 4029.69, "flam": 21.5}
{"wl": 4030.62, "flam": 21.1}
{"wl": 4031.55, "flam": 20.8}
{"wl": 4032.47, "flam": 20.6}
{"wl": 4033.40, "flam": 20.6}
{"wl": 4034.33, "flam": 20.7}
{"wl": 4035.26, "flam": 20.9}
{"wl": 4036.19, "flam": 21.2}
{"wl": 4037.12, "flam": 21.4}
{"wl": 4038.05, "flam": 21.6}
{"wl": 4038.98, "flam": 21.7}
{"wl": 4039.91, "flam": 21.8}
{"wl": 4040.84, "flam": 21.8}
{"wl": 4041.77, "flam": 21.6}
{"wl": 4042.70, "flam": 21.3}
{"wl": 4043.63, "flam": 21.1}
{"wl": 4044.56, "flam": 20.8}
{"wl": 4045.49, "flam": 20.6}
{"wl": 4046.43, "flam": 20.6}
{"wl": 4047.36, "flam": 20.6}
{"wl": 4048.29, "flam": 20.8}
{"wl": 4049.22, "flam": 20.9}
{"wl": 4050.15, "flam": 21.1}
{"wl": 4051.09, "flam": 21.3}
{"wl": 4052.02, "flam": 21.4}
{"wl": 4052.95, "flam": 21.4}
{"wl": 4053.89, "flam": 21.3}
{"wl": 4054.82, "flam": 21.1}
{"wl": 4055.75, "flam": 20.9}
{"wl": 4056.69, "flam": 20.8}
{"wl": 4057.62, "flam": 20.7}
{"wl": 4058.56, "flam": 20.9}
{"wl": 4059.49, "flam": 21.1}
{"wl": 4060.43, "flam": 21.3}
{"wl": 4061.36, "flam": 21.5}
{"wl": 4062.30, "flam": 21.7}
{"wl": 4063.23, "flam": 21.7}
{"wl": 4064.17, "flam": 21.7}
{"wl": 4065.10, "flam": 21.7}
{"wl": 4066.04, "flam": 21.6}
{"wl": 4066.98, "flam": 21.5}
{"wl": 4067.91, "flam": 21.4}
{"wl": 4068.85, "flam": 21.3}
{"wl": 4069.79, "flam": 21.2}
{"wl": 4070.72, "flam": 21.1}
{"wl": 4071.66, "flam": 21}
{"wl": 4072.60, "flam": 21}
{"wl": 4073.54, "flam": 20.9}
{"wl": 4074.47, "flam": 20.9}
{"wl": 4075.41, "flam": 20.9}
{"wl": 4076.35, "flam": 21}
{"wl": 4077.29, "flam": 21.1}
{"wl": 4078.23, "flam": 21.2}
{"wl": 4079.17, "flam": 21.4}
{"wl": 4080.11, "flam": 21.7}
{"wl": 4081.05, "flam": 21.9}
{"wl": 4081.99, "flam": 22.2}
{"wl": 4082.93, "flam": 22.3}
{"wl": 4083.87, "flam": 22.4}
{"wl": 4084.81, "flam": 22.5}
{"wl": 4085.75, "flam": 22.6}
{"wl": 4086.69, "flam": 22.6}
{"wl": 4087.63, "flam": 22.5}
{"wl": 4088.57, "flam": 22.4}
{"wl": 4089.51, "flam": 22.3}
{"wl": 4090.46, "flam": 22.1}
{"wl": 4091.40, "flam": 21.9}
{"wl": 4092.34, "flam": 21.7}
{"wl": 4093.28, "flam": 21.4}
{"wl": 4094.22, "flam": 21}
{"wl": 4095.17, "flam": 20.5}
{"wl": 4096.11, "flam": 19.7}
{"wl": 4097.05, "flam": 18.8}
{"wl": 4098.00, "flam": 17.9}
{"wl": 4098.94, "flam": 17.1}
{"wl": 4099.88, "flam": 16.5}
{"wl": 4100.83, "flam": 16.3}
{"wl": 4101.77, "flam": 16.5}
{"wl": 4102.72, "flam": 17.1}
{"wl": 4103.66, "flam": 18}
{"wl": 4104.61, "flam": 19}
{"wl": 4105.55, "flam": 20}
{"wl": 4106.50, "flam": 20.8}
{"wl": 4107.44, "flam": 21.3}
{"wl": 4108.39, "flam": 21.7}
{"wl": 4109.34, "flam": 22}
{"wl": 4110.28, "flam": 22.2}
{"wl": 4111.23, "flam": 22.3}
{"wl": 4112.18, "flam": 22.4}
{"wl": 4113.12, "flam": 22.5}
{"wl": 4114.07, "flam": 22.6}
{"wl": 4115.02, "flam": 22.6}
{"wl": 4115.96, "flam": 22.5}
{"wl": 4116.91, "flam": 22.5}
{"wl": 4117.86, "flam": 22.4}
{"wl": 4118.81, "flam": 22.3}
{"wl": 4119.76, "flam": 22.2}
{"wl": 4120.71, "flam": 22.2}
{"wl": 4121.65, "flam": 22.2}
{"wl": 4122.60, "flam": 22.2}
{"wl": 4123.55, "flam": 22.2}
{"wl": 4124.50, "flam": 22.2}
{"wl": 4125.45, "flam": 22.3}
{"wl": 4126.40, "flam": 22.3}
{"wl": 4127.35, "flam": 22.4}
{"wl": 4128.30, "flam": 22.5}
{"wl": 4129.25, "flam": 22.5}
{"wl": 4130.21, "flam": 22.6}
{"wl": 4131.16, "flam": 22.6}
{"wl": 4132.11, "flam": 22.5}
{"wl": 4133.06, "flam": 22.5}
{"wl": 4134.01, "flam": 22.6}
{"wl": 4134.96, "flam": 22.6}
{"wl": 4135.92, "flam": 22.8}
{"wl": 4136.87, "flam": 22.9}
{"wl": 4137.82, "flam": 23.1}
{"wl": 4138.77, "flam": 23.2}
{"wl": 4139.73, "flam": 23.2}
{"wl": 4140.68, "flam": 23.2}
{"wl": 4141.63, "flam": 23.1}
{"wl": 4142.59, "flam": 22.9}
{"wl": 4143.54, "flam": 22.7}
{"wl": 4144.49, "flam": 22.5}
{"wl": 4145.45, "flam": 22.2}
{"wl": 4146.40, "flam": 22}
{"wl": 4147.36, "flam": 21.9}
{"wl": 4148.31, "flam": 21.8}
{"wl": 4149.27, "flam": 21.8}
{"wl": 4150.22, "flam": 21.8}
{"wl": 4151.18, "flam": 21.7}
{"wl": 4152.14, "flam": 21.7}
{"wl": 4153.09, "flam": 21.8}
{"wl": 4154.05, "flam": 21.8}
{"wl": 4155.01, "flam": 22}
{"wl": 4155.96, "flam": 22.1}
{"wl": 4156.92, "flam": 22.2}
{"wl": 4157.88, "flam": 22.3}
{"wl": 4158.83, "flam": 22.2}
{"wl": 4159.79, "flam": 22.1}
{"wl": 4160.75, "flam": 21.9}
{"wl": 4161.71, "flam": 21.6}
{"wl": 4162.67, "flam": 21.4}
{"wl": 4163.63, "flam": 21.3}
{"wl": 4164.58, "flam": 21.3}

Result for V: 2.29 angstrom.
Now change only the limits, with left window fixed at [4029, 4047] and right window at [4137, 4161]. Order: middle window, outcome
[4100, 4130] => 0.9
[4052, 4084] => 0.2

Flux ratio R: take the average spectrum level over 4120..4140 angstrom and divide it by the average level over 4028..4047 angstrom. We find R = 1.06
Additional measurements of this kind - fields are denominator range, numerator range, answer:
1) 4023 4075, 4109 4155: 1.05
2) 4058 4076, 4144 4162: 1.03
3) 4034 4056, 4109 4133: 1.06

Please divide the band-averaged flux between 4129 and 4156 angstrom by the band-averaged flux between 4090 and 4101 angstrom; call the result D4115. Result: 1.14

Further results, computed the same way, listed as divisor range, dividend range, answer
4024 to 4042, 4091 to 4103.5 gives 0.87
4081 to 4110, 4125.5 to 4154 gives 1.10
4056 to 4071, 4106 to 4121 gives 1.04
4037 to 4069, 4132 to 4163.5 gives 1.05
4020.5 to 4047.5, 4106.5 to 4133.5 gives 1.03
